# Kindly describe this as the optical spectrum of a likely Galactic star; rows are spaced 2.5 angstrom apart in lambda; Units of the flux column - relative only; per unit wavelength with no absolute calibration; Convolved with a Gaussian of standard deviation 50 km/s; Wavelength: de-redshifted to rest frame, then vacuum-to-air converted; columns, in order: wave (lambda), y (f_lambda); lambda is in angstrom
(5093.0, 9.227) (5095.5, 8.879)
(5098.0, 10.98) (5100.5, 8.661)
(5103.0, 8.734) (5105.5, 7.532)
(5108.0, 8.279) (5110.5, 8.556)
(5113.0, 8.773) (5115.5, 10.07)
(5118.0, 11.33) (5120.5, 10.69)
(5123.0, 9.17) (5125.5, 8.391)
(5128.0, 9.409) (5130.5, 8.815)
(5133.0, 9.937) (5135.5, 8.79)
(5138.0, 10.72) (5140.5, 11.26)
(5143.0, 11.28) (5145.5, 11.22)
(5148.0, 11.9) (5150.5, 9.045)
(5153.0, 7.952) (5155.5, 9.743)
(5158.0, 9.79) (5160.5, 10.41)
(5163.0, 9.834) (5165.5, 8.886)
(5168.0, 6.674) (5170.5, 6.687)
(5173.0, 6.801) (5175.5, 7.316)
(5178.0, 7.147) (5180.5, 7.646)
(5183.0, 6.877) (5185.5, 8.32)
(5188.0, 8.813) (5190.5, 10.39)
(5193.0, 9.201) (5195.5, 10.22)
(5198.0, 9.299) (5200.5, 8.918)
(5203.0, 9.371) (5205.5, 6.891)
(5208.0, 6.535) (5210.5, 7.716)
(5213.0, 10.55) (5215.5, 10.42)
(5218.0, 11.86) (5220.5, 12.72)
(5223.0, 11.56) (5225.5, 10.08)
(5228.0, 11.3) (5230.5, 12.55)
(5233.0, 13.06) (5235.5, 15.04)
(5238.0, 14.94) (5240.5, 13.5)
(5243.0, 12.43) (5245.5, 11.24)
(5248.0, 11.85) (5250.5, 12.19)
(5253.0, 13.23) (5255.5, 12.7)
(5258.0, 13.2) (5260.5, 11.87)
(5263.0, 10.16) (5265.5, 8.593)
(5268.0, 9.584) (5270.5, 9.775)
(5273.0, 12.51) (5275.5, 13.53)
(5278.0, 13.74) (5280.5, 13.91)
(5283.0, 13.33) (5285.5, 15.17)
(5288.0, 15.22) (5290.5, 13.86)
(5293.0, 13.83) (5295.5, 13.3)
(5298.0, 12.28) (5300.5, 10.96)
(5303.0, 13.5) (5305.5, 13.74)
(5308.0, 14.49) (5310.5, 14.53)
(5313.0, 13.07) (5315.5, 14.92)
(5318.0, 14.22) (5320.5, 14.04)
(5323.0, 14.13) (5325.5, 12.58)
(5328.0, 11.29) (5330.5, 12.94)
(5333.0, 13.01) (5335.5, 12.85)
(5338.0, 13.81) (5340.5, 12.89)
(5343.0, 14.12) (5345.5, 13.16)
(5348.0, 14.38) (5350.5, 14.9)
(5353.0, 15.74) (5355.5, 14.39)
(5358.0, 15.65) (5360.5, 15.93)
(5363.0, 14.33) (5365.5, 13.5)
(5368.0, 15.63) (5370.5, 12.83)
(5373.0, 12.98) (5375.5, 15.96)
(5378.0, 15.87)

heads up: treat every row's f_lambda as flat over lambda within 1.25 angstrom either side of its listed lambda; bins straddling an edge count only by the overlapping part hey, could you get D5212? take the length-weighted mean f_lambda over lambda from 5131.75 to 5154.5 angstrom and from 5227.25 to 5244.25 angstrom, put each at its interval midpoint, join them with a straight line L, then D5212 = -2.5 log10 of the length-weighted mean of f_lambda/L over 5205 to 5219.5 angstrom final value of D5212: 0.34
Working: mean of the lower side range 10.2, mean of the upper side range 13.3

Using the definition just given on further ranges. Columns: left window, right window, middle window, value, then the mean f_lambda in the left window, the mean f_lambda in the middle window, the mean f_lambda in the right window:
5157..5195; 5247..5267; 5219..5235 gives -0.15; 8.35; 12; 11.7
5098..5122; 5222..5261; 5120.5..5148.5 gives -0.02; 9.27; 10.1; 12.6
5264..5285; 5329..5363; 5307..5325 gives -0.07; 12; 14.1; 14.1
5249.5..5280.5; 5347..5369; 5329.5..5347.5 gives 0.08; 11.8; 13.3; 14.9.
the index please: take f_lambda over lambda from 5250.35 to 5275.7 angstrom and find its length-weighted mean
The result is 11.5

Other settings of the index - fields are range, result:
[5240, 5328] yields 12.9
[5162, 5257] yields 10.1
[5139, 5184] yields 8.94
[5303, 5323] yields 14.1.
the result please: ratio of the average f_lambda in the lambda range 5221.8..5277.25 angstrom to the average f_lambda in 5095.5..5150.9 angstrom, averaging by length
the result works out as 1.2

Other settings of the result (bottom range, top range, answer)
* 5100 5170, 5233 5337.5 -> 1.37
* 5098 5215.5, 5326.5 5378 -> 1.55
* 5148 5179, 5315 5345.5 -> 1.57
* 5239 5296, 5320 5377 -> 1.11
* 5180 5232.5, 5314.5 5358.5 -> 1.43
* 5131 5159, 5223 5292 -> 1.24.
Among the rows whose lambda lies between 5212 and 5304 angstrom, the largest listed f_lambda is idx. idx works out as 15.22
